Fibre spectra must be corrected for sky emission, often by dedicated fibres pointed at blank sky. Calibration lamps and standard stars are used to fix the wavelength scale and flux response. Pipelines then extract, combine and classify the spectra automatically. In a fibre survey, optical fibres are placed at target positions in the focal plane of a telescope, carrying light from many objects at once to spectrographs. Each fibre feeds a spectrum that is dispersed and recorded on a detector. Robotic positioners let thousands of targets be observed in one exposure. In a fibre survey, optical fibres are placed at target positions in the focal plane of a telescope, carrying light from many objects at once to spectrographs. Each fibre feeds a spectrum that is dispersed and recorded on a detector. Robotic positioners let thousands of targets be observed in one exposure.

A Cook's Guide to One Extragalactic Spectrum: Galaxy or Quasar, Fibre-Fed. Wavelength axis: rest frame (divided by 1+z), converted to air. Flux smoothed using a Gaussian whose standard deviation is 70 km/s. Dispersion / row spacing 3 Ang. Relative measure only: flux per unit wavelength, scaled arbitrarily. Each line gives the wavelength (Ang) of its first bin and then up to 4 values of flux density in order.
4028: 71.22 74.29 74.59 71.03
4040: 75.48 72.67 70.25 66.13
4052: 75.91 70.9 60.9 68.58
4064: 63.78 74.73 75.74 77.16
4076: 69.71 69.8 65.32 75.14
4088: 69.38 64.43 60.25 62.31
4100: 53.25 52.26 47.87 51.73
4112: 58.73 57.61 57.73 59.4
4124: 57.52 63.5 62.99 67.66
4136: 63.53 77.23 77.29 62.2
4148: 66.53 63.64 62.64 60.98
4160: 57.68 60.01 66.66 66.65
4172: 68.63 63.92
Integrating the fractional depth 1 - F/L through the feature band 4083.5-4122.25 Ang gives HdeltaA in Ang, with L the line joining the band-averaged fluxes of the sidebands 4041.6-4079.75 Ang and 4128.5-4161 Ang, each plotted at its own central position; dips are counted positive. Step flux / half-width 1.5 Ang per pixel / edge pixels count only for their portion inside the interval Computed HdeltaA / 5.08 Ang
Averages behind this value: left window 70.5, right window 65.8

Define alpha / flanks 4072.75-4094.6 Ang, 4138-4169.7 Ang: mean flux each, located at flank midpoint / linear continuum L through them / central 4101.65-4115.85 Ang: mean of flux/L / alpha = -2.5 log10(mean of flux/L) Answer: 0.25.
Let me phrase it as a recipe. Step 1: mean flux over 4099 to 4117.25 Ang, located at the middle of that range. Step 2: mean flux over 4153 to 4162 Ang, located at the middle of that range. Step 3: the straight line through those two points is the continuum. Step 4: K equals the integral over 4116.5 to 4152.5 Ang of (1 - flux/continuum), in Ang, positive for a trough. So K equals -4.81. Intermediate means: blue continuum 53.8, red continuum 60.3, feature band 64.9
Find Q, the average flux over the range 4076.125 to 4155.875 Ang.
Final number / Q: 62.8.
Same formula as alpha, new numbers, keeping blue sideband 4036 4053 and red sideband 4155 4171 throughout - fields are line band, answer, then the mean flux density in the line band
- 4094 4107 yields 0.224 mag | 54.9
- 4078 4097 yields 0.025 mag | 66.9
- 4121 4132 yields 0.070 mag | 61.4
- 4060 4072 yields -0.014 mag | 71.1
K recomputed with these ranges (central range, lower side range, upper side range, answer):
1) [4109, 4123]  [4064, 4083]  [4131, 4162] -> 2.2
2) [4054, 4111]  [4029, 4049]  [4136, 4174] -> 4.3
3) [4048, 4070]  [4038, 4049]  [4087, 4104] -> -0.3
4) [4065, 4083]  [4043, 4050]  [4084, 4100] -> -1.5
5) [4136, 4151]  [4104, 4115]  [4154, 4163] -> -3.0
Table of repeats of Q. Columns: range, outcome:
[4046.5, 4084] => 70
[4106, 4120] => 55.6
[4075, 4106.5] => 63.1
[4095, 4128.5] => 56.6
